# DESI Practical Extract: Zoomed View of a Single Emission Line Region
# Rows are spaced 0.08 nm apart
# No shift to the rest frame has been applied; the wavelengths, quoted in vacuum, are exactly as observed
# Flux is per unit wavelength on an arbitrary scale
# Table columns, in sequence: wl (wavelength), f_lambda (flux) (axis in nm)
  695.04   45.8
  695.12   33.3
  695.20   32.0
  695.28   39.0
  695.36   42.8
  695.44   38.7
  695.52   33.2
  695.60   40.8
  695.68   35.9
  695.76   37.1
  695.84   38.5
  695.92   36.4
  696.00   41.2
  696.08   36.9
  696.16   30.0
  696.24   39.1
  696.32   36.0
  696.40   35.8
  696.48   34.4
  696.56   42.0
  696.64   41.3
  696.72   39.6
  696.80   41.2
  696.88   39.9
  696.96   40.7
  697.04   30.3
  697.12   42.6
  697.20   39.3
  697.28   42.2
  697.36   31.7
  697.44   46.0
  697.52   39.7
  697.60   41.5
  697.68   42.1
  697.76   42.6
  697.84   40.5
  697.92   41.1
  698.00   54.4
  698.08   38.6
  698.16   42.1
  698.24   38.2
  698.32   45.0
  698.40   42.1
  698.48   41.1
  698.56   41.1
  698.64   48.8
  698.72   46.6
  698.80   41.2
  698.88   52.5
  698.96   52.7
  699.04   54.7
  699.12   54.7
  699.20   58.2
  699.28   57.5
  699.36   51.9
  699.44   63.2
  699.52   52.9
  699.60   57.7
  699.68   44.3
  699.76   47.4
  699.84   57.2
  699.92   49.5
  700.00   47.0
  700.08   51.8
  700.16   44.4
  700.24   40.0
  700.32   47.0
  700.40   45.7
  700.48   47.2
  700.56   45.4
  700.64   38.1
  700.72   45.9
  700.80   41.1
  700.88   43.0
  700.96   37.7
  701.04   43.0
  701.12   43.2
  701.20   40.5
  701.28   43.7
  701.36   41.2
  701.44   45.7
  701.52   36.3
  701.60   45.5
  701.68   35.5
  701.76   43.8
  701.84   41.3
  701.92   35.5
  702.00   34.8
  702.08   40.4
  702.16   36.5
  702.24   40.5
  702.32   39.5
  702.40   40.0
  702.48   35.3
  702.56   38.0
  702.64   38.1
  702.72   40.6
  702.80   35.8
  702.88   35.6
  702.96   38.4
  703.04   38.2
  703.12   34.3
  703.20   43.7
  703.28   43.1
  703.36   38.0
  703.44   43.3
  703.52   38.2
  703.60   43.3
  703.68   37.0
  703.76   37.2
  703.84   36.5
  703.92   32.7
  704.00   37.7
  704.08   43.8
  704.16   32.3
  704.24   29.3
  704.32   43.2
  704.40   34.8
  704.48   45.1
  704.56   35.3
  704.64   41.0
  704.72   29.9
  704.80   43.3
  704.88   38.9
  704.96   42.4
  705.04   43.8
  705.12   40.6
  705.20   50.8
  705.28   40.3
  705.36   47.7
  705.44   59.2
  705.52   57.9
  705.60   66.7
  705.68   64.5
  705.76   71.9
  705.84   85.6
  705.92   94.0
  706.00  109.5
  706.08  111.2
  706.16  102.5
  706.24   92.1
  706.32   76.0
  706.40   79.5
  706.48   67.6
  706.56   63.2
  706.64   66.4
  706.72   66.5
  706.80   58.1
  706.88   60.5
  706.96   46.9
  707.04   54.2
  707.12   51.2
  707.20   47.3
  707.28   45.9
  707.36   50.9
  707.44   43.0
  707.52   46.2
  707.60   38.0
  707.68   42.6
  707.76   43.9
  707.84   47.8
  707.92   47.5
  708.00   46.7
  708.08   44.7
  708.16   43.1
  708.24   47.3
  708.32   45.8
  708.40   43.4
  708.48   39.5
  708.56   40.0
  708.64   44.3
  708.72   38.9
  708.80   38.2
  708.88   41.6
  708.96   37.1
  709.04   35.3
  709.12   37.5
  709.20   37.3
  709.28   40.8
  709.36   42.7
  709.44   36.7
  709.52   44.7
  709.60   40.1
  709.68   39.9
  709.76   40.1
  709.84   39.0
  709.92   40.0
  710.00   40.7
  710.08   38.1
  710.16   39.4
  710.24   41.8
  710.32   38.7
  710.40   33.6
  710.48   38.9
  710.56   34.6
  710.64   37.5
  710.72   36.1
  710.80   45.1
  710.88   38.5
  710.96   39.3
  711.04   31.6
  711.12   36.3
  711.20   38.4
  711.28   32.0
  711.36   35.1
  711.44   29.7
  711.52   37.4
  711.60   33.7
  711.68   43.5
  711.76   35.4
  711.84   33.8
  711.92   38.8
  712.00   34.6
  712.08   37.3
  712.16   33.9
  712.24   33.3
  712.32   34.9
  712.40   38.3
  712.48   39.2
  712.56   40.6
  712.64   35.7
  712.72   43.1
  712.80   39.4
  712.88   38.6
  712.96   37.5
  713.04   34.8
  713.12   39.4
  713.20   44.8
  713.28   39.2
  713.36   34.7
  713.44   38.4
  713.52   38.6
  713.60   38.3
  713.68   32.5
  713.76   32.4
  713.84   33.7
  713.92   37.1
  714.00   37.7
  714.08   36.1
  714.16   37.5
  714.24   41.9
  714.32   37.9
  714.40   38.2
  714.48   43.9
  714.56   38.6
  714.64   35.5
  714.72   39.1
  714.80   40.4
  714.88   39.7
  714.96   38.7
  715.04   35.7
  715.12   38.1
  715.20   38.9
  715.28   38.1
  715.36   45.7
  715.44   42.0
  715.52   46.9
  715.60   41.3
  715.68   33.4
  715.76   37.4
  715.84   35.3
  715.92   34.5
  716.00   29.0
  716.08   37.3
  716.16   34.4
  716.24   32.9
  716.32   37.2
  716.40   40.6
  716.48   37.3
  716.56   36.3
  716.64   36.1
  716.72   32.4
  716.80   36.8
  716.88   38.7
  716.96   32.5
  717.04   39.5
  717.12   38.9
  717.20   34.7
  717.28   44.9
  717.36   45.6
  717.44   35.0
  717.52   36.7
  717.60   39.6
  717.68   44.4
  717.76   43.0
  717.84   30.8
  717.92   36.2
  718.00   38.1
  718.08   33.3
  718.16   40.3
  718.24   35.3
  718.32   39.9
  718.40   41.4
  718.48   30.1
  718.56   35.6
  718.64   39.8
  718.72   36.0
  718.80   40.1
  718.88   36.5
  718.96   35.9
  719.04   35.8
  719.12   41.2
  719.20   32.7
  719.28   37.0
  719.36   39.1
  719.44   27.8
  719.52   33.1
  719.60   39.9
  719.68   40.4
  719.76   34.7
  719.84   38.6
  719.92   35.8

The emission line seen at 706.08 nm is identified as [O III] 5007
